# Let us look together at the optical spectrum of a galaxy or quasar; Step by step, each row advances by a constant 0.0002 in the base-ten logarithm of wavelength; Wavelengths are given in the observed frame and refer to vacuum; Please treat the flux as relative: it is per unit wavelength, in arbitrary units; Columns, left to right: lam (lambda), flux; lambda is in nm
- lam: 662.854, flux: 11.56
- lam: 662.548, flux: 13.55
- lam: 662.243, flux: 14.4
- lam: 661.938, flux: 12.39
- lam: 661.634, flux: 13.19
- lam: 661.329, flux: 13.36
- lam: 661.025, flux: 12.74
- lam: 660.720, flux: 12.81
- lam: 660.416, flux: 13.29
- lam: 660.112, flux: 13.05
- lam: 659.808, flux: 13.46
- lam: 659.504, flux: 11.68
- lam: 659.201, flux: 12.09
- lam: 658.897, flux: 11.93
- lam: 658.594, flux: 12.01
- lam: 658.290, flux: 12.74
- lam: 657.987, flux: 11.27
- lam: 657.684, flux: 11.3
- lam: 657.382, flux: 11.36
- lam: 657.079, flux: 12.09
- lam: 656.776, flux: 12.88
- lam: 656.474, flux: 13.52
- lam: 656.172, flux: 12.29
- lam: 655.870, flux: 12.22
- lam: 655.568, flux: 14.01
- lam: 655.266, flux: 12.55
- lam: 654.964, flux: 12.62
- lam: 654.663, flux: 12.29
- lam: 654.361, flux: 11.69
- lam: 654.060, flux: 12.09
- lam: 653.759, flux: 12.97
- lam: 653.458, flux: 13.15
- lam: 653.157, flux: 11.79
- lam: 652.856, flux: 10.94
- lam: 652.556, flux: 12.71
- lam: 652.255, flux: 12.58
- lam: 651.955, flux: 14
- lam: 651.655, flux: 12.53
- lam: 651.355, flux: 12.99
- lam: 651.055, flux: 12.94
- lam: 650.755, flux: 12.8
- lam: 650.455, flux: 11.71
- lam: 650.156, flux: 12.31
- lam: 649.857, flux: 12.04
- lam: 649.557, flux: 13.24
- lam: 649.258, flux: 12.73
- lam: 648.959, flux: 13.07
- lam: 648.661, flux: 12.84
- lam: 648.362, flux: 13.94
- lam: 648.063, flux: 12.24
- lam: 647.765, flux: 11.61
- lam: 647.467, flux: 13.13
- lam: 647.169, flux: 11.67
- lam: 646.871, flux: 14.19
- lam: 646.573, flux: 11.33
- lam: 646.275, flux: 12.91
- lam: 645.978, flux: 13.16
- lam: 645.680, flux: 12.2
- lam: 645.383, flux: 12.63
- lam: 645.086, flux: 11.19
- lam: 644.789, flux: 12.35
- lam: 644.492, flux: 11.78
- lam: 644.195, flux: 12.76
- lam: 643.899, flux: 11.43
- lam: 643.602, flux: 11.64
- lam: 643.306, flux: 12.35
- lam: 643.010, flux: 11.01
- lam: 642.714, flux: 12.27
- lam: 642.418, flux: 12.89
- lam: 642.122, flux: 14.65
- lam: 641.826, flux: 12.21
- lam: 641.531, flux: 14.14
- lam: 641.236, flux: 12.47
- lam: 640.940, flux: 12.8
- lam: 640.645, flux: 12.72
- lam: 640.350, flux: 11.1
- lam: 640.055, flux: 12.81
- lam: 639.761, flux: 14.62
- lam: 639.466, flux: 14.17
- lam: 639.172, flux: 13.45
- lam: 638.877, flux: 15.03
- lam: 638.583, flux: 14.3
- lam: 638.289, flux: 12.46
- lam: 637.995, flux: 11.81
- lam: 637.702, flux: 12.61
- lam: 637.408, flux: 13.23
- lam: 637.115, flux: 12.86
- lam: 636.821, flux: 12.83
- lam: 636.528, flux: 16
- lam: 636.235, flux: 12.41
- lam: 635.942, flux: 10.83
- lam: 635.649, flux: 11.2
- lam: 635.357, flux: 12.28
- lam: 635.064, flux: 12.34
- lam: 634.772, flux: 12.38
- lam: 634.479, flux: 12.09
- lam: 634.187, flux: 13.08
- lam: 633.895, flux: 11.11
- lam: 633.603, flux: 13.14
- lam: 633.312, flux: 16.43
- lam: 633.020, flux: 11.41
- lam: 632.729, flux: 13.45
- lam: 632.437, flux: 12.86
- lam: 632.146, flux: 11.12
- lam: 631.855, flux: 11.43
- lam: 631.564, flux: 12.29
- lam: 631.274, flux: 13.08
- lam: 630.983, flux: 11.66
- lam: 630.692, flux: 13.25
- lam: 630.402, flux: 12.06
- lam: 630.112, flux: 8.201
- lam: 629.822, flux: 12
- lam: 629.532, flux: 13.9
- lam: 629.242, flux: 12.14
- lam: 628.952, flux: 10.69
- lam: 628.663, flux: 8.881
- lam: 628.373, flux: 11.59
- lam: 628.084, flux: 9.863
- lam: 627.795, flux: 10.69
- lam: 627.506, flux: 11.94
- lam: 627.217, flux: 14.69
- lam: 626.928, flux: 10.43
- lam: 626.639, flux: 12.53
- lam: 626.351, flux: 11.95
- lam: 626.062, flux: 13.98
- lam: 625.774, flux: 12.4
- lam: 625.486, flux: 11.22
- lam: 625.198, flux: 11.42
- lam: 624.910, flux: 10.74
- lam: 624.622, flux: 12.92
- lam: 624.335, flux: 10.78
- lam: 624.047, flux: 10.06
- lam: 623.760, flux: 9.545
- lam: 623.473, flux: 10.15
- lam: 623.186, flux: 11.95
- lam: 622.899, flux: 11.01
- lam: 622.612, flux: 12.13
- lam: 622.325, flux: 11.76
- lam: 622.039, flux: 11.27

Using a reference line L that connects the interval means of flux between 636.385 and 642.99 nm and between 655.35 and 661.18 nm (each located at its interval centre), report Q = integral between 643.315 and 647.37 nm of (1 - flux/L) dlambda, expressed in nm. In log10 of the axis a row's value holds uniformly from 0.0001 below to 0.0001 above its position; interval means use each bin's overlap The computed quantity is 0.22 nm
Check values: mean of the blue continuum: 13.2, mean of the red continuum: 12.5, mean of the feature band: 12.3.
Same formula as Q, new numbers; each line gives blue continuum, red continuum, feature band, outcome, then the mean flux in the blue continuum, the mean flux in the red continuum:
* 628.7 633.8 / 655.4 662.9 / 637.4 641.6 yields -0.280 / 12.2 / 12.6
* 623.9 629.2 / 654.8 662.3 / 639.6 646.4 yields -0.265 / 11.5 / 12.6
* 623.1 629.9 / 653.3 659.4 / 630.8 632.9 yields -0.111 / 11.5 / 12.3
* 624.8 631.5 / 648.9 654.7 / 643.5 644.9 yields 0.031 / 11.7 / 12.5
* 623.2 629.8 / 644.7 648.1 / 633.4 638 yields -0.260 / 11.5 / 12.4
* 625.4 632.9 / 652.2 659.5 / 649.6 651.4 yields -0.042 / 11.9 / 12.3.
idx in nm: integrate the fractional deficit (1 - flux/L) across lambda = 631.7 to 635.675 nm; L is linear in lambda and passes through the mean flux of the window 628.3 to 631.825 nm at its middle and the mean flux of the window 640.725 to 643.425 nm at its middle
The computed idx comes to -0.170 nm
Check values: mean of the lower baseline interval 11.6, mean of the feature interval 12.5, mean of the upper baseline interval 12.8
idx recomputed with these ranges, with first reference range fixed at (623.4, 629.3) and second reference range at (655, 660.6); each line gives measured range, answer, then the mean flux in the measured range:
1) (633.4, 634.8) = -0.11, 12.5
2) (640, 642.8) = -0.22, 12.8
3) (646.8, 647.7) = -0.05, 12.8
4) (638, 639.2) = -0.19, 13.6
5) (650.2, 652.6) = -0.11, 12.8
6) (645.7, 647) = -0.08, 12.8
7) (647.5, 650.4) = -0.12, 12.7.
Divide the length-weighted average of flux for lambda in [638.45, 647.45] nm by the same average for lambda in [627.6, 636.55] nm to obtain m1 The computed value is 1.06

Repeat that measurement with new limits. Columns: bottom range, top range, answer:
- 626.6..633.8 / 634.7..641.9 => 1.08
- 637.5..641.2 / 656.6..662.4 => 0.95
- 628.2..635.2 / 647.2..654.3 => 1.04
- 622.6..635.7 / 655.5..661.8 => 1.06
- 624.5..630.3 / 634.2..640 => 1.12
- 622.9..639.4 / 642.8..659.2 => 1.02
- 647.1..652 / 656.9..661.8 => 0.98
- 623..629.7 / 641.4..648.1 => 1.08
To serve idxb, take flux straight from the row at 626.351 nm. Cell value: 11.95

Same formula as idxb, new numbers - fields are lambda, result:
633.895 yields 11.11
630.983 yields 11.66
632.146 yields 11.12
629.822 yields 12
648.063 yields 12.24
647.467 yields 13.13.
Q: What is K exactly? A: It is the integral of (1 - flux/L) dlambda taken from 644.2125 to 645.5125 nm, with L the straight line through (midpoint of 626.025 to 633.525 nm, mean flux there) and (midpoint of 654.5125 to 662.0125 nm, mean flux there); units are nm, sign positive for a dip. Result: 0.02 nm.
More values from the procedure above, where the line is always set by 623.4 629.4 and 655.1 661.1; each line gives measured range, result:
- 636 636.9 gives -0.14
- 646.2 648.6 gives -0.11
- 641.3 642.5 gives -0.15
